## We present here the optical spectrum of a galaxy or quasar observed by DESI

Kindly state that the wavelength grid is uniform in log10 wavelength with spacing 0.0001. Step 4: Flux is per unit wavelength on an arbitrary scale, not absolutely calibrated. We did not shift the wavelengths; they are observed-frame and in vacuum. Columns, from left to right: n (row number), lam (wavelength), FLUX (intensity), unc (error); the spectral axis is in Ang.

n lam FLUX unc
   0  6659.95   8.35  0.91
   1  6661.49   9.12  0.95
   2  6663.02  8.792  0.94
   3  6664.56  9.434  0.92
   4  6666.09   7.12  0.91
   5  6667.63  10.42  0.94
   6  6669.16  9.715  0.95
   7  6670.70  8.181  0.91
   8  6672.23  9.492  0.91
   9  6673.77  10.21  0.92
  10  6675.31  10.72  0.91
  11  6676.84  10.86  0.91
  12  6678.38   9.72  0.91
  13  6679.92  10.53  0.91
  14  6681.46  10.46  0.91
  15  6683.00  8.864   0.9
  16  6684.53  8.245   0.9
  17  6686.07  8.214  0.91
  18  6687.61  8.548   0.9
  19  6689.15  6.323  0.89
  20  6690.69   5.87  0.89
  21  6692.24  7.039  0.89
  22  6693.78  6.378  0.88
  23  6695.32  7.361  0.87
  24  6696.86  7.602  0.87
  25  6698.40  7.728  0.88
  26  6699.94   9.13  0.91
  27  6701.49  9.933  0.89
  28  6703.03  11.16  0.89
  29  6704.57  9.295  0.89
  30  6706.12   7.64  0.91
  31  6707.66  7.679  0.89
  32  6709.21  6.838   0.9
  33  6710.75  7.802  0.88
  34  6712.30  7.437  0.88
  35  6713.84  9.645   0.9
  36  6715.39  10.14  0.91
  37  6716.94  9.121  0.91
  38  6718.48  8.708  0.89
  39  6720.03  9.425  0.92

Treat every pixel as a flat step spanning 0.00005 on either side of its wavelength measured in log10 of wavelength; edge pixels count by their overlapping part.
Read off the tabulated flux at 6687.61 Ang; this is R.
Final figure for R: 8.548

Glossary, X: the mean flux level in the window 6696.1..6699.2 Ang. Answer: 7.69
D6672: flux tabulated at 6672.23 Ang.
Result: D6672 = 9.492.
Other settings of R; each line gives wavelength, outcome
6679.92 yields 10.53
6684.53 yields 8.245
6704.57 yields 9.295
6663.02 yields 8.792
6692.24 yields 7.039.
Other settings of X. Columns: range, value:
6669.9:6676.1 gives 9.66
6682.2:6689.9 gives 8.06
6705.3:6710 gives 7.4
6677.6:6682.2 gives 10.2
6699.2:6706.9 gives 9.43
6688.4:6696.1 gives 6.59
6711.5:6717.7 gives 9.07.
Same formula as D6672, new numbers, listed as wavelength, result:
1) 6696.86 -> 7.602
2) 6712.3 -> 7.437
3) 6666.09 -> 7.12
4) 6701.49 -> 9.933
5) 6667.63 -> 10.42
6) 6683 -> 8.864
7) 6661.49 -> 9.12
